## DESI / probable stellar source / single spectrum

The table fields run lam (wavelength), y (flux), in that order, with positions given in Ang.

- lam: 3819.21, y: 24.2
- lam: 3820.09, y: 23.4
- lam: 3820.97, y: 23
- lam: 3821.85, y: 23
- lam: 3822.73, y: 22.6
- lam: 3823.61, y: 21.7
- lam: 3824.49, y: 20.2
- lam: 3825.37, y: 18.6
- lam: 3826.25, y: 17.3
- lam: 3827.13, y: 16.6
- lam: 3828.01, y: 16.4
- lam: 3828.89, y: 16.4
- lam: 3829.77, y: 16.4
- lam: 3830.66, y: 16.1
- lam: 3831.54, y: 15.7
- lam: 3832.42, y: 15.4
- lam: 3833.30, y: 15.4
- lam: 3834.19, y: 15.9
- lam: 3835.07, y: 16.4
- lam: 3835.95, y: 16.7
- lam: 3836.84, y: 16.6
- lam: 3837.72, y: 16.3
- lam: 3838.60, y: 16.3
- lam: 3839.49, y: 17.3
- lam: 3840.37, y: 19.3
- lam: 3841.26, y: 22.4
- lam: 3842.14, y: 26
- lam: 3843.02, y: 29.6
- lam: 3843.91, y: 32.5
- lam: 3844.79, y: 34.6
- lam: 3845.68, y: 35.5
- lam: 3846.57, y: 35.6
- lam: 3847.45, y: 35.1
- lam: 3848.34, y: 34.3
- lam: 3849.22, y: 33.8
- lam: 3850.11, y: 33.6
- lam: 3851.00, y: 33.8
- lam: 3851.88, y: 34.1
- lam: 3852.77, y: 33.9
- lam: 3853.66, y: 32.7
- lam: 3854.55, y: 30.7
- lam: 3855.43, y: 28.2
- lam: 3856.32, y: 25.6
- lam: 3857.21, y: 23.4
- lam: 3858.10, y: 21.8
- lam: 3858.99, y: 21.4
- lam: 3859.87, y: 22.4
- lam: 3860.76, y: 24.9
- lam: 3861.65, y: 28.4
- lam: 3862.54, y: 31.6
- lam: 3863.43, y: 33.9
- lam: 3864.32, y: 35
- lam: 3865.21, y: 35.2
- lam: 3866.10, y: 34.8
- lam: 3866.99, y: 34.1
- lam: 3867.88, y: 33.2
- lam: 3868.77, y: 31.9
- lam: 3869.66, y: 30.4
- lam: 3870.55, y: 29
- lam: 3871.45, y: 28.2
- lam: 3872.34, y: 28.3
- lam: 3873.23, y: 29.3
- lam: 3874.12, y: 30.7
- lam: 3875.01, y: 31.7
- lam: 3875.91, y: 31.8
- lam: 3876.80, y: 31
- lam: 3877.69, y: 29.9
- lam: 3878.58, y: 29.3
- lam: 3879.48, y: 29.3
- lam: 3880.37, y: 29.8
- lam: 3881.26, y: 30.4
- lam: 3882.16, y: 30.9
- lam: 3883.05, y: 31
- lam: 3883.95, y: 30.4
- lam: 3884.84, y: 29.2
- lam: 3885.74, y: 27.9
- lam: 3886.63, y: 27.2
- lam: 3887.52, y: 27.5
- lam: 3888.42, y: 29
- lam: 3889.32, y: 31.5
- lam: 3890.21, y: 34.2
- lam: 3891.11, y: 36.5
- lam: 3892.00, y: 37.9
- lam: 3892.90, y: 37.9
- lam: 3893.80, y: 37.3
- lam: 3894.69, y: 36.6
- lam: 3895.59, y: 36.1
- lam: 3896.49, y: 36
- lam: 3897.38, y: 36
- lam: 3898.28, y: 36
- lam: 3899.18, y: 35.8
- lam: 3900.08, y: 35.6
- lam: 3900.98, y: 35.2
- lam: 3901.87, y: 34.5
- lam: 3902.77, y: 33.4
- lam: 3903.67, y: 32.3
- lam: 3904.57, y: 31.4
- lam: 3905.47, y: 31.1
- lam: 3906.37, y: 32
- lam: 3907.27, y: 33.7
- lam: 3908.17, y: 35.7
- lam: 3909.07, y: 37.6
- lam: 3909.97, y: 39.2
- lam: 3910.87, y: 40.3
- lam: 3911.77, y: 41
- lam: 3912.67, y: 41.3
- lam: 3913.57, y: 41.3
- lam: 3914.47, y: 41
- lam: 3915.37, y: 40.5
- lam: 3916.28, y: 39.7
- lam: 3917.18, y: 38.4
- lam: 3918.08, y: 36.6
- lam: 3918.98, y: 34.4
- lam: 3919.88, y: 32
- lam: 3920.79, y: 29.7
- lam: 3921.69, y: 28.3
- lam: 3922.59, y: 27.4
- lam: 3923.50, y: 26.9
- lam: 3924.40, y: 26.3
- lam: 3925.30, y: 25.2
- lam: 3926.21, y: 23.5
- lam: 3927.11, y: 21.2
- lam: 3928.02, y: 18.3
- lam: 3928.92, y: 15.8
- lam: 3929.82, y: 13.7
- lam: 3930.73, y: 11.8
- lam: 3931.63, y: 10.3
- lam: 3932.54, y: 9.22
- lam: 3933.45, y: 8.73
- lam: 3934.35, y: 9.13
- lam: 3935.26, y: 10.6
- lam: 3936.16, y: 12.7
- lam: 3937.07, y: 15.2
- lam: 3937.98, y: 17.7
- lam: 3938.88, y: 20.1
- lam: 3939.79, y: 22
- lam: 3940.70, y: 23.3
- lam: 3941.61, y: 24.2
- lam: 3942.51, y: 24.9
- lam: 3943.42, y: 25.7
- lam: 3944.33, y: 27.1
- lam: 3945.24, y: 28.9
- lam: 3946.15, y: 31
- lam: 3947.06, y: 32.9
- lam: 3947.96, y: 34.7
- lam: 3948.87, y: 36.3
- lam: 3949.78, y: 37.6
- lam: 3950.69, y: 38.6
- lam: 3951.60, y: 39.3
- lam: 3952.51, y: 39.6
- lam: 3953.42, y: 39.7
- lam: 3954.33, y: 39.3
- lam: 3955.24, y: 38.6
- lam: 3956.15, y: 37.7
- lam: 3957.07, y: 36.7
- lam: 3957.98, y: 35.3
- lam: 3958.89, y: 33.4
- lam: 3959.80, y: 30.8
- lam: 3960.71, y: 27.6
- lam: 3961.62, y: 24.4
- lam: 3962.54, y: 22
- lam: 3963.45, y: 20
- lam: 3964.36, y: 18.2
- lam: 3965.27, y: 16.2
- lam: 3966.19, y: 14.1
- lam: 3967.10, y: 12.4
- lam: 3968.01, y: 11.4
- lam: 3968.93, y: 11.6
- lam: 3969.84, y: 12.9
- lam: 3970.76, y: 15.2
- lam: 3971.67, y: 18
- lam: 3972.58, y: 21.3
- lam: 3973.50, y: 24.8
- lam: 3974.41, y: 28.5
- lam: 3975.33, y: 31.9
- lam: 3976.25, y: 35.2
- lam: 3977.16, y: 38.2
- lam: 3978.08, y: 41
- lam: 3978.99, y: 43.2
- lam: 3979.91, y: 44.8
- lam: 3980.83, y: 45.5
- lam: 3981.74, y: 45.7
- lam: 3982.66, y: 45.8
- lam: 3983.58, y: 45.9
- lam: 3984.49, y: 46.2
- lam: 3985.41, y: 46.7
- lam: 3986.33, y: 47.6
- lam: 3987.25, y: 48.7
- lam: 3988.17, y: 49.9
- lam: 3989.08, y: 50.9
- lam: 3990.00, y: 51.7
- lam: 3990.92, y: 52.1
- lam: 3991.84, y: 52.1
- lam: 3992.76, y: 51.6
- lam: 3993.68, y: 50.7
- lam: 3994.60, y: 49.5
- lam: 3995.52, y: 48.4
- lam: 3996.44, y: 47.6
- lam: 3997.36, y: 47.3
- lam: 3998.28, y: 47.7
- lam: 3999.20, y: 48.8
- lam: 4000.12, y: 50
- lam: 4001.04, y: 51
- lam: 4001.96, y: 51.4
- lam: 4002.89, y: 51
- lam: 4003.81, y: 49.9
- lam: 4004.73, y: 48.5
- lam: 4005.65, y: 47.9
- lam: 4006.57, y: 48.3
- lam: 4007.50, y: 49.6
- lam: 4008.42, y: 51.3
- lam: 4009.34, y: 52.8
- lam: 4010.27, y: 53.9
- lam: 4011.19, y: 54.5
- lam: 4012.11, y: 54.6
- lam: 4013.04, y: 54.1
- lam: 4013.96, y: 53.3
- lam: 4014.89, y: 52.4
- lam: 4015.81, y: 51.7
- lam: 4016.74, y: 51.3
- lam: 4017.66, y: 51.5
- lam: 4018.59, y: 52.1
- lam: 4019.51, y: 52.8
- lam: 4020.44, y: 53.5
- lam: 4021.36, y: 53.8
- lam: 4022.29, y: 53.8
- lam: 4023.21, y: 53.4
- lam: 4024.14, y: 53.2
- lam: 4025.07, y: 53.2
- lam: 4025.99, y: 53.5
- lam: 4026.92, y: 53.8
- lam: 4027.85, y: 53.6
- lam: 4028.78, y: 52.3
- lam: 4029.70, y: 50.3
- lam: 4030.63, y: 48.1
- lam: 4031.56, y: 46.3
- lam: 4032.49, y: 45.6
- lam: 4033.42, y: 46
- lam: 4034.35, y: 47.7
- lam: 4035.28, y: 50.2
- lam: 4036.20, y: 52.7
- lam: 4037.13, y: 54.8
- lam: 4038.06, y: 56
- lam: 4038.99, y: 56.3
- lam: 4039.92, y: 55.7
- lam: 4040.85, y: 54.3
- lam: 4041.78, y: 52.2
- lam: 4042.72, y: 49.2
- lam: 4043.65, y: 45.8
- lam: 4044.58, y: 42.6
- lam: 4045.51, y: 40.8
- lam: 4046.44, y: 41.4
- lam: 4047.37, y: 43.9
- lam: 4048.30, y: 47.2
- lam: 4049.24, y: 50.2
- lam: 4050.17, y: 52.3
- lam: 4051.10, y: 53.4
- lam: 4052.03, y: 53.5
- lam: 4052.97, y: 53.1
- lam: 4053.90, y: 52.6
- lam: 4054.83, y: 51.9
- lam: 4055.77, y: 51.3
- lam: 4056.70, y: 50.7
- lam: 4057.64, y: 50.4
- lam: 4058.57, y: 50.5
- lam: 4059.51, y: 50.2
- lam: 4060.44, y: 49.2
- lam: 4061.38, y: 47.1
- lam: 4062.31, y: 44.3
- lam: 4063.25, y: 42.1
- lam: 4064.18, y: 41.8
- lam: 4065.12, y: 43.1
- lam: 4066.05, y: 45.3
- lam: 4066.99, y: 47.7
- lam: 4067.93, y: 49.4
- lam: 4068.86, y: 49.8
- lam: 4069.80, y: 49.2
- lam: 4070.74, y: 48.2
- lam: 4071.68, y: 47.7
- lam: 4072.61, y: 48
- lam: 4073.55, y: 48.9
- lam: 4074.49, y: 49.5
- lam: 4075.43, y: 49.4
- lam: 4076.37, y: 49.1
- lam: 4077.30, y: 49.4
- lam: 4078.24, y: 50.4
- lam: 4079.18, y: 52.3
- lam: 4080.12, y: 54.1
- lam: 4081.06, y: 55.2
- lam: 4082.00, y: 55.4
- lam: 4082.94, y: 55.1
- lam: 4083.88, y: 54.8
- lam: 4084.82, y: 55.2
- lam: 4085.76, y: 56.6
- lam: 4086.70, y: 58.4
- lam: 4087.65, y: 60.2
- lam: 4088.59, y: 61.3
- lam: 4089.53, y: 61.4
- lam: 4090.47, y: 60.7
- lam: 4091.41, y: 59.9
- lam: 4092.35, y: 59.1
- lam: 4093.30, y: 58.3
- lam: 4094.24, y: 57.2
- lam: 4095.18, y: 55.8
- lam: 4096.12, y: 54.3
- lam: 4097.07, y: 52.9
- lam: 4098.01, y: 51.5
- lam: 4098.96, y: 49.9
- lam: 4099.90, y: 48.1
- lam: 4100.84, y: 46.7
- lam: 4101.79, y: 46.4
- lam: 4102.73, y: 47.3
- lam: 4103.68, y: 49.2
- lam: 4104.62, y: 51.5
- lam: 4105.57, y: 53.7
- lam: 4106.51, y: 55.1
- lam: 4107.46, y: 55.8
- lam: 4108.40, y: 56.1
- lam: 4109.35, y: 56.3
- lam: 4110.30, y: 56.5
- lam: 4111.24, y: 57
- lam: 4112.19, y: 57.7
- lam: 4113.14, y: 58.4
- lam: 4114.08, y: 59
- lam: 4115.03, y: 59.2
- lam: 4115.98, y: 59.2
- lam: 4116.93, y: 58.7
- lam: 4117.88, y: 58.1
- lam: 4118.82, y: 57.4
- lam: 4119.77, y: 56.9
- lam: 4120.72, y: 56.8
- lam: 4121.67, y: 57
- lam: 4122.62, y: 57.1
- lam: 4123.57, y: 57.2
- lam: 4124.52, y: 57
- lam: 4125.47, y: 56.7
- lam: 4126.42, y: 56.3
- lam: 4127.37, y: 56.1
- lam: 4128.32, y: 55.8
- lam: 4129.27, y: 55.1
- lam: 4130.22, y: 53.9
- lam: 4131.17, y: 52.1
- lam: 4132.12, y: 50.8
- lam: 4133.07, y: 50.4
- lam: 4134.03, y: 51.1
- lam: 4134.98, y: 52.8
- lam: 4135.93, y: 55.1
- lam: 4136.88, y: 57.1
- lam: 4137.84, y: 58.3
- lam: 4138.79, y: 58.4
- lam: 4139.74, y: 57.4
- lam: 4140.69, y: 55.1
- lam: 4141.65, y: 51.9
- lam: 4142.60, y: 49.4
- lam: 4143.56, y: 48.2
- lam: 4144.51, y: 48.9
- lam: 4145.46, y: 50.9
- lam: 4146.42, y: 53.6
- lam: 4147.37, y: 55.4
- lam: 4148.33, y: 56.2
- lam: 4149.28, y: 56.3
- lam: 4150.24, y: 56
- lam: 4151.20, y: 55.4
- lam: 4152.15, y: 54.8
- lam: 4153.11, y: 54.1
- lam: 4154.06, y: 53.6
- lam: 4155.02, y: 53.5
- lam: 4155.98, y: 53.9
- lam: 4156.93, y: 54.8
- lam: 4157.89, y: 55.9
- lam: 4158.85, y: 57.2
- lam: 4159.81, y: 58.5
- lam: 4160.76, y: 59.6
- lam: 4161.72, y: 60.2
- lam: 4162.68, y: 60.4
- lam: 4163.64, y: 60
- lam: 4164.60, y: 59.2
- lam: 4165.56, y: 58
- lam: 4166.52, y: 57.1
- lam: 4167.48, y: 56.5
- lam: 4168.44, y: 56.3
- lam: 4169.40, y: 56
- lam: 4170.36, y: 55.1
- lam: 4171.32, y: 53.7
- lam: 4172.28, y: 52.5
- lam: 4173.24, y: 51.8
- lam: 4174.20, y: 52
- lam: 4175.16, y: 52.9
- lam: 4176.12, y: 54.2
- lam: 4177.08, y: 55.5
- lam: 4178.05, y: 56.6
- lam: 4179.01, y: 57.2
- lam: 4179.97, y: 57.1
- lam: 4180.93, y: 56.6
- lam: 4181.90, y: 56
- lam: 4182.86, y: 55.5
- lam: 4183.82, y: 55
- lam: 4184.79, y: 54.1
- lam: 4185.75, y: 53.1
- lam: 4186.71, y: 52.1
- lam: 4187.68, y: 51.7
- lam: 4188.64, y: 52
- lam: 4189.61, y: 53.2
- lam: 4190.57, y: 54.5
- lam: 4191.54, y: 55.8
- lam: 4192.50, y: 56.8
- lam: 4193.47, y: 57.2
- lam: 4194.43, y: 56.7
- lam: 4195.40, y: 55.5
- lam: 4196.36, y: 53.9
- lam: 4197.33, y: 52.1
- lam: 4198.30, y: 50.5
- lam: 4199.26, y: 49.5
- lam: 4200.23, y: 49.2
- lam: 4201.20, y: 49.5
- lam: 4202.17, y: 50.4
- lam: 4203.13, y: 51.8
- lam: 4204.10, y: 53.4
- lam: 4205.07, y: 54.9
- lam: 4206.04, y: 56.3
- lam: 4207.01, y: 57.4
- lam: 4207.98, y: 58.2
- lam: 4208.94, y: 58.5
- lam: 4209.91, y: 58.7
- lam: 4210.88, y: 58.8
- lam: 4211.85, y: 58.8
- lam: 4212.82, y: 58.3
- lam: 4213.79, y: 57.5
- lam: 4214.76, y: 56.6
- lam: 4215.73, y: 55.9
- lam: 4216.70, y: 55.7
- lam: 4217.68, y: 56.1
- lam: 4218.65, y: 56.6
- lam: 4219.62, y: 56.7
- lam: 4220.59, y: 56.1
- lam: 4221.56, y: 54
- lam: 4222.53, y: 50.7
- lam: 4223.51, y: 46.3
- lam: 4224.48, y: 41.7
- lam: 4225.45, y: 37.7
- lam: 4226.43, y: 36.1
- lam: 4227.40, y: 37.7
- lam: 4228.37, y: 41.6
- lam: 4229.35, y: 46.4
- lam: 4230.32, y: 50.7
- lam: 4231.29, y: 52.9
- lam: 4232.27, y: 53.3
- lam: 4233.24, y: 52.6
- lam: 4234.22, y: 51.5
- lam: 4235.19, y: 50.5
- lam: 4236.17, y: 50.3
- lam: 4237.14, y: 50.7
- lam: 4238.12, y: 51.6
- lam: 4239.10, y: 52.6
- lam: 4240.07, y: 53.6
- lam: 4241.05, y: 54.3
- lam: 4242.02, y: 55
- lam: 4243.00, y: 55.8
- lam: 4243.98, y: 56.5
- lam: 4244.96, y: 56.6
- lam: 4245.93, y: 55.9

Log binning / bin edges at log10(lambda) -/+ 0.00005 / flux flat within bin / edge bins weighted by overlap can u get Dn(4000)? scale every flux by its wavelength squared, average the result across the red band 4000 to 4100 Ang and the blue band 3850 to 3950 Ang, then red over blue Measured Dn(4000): 1.88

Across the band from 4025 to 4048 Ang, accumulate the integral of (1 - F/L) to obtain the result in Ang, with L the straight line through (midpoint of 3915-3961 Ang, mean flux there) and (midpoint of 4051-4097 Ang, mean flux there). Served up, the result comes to -2.4 Ang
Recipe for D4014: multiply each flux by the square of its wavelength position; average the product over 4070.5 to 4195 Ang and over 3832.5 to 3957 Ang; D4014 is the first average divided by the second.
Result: 2.10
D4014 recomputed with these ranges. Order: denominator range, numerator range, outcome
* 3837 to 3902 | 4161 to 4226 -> 2.09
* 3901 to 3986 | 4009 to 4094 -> 1.86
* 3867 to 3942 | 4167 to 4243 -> 2.10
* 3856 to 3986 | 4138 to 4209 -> 2.07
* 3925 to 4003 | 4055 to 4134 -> 1.77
